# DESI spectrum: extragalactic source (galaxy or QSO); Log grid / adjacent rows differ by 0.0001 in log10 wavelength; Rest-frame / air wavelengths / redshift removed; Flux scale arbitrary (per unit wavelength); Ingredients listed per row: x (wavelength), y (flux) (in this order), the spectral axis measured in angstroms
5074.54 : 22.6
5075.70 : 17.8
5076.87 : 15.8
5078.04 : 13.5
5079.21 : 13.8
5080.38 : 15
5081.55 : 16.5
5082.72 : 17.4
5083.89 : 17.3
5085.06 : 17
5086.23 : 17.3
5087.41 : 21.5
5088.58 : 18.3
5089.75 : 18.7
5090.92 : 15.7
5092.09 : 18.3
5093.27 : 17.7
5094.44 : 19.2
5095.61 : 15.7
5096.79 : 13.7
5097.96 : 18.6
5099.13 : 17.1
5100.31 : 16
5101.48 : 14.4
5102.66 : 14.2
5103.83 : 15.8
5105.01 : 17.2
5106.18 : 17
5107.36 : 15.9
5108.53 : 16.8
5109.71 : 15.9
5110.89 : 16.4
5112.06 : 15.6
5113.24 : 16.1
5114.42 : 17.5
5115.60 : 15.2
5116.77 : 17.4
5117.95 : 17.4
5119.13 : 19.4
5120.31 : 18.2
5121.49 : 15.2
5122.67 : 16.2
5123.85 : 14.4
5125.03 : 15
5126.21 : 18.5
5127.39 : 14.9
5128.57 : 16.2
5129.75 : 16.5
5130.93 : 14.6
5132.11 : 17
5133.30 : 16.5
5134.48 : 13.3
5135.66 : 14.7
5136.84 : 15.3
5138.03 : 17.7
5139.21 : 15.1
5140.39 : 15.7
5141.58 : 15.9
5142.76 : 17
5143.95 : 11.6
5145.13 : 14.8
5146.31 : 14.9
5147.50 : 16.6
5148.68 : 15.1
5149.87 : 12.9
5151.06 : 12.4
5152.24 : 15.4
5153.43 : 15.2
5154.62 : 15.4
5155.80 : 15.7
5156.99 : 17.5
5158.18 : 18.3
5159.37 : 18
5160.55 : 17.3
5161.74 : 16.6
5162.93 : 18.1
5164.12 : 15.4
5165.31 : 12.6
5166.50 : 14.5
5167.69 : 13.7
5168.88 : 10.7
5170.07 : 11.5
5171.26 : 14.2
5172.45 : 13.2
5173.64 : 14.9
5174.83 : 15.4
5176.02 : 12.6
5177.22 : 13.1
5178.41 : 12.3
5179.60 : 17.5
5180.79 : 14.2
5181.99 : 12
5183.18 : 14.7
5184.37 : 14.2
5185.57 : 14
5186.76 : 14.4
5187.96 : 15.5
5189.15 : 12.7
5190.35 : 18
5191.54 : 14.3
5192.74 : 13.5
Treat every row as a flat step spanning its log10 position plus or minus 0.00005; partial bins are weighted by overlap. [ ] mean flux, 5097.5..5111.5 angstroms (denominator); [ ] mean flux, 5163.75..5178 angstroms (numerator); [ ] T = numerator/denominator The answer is 0.83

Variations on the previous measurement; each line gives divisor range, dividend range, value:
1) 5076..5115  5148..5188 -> 0.88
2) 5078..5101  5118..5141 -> 0.94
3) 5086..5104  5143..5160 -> 0.90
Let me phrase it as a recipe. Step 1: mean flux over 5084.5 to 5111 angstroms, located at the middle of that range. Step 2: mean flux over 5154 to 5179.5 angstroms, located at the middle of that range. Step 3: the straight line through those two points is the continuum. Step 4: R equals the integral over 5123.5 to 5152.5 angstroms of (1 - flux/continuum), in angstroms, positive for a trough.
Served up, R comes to 0.8 angstroms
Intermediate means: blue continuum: 16.9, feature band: 15.3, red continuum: 14.9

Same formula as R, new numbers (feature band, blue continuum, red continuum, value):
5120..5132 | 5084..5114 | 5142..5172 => 0.0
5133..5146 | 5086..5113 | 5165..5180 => -0.2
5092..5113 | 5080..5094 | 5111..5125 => 0.9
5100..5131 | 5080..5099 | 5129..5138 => 0.1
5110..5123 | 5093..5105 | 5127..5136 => -0.8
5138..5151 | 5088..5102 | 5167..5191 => 0.2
